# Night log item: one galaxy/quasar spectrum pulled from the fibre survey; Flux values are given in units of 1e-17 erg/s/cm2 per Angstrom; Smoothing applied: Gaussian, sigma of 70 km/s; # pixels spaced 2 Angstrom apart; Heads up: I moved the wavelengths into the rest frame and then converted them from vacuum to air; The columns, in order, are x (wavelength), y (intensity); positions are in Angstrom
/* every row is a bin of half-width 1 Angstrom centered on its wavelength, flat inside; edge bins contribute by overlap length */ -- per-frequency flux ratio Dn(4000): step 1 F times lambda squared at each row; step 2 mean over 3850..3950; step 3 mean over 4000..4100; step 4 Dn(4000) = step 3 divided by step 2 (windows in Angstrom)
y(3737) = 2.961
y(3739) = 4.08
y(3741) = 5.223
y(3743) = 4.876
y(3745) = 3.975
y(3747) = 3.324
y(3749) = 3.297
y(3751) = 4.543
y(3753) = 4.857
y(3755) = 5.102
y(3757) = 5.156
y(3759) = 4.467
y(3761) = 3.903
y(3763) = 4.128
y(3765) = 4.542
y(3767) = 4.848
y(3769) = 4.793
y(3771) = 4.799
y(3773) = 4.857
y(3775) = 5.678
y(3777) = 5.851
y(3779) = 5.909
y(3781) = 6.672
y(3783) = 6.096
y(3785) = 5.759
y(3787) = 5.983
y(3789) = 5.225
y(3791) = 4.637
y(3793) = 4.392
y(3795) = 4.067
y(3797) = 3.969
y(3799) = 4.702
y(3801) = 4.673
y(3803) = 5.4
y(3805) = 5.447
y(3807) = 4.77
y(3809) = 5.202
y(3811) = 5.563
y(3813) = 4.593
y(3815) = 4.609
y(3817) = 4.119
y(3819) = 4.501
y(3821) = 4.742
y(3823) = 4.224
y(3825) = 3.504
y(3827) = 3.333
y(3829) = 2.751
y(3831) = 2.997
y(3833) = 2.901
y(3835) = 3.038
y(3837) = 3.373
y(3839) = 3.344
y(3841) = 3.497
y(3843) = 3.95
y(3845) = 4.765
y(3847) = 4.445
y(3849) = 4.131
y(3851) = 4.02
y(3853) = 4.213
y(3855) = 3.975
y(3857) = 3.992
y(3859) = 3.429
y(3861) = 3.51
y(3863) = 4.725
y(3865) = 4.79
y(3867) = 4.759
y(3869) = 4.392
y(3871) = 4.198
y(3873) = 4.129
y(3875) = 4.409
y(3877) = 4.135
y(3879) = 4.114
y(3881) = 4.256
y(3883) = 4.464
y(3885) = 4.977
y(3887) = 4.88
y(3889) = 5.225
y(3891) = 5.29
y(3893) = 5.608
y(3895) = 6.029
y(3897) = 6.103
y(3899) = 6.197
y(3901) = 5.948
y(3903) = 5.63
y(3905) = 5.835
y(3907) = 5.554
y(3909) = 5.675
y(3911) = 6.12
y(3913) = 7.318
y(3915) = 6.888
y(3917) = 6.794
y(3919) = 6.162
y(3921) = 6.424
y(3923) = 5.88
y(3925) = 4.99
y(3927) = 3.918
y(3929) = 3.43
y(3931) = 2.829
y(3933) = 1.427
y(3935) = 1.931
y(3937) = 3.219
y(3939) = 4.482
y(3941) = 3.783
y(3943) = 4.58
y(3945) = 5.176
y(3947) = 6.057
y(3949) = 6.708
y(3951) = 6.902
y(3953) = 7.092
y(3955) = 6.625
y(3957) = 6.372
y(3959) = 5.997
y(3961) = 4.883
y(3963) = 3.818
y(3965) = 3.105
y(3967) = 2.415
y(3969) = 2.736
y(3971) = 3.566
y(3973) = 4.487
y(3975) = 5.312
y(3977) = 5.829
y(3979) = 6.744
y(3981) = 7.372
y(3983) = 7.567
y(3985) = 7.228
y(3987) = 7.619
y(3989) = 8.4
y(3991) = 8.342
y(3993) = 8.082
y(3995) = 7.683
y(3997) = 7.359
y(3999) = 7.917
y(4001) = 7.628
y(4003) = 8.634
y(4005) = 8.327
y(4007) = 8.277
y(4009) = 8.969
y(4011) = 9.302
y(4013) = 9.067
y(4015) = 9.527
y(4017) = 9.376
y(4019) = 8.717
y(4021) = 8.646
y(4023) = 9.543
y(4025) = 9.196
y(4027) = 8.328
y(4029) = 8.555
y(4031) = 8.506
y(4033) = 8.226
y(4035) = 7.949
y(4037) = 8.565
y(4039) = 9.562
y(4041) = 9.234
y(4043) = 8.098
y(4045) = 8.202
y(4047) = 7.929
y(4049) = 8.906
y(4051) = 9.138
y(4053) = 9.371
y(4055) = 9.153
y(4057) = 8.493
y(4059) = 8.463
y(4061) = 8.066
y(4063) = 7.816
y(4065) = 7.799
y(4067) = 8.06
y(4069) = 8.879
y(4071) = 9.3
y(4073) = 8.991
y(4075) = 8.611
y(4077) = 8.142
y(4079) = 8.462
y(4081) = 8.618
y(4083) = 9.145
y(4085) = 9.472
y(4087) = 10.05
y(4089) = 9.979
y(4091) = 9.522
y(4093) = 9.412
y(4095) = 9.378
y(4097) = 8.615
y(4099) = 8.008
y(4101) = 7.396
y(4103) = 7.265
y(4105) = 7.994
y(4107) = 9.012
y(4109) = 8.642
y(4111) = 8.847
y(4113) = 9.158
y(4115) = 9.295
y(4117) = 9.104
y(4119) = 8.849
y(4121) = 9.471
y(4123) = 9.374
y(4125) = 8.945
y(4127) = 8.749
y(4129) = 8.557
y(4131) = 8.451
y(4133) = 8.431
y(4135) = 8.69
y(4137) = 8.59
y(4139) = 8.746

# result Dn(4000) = 1.95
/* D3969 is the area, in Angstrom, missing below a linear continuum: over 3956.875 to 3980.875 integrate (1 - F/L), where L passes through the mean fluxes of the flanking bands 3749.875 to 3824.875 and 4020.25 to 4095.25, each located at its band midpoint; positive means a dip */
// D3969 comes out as 9.18 Angstrom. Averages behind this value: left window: 4.92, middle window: 4.64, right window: 8.78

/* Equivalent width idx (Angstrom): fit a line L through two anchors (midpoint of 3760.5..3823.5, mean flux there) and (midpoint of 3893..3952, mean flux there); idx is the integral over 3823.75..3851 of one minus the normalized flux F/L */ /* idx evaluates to 8.1 Angstrom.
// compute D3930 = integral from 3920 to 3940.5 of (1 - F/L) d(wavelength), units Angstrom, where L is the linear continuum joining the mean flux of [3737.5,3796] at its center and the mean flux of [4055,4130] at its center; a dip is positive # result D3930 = 8.9 Angstrom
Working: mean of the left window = 4.85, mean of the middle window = 3.85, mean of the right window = 8.76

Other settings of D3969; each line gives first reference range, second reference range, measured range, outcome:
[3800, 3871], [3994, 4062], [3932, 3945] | 6.3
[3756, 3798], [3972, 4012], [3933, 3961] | 7.6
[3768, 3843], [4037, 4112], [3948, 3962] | 1.0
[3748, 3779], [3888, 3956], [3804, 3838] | 5.9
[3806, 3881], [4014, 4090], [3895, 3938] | 3.6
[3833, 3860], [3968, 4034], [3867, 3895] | 0.2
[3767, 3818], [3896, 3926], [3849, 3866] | 4.7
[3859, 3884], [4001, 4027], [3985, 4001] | 0.7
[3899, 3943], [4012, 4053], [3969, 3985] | 2.8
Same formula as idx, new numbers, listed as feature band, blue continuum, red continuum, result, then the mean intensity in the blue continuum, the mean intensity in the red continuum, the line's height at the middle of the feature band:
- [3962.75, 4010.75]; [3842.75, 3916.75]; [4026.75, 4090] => 4.1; 4.95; 8.69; 7.19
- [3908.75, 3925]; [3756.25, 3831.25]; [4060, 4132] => 0.1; 4.78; 8.76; 6.4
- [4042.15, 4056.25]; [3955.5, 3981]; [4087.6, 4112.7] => -3.0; 4.75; 8.71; 7.18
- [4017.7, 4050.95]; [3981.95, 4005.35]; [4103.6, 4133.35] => -1.9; 7.89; 8.85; 8.2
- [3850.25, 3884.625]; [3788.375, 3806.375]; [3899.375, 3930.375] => 7.1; 4.71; 5.74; 5.33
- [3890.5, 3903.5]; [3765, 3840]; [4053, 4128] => 0.3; 4.63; 8.78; 5.99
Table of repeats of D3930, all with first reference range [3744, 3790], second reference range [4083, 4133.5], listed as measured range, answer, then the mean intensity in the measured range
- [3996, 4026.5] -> -3.6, 8.69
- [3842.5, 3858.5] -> 4.7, 4.17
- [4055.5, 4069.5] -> 0.2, 8.23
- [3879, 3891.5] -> 3.1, 4.77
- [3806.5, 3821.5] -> 2.0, 4.76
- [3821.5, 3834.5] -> 5.3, 3.33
